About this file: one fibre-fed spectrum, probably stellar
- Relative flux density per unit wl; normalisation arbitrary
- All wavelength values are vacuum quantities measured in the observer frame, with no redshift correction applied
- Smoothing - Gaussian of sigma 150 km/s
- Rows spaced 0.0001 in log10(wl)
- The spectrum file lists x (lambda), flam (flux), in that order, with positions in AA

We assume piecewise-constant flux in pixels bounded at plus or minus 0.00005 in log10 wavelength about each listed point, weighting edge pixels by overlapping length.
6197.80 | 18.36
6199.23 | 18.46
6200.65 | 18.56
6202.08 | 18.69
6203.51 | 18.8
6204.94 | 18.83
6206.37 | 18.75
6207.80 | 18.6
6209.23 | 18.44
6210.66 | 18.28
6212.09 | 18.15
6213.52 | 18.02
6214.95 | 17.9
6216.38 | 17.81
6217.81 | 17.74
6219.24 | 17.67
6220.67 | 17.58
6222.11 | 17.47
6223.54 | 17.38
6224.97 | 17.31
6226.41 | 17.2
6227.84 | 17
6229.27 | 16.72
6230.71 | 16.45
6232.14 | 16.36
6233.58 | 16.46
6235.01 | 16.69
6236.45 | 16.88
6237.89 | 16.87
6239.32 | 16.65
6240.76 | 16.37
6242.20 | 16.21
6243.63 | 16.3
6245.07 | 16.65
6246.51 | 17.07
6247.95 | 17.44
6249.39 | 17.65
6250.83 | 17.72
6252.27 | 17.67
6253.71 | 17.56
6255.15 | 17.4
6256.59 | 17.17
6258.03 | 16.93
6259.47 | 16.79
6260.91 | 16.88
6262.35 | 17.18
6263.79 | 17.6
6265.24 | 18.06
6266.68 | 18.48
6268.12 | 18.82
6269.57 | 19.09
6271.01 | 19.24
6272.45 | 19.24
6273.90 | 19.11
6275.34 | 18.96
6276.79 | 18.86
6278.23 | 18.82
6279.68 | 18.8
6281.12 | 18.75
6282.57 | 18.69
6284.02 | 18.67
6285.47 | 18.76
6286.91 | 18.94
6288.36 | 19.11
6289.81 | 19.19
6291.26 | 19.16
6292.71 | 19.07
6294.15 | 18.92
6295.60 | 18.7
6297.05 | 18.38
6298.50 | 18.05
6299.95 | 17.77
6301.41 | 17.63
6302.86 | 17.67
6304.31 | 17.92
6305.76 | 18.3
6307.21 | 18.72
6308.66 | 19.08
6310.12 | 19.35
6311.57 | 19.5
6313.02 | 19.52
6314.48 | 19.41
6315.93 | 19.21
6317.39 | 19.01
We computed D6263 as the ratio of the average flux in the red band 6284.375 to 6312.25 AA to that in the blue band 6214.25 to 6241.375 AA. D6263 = 1.09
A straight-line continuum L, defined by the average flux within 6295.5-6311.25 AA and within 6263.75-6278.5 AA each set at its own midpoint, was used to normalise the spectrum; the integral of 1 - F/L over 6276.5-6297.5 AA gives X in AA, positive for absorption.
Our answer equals -0.3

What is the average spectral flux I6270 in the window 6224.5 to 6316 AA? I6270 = 18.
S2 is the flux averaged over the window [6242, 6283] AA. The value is 17.9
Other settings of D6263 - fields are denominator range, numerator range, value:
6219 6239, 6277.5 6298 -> 1.11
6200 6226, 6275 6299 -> 1.04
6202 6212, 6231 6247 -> 0.89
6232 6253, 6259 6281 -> 1.09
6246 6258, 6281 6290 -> 1.08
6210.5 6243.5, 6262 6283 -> 1.09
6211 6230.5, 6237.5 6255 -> 0.97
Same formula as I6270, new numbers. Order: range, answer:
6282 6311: 18.6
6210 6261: 17.2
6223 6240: 16.8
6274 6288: 18.8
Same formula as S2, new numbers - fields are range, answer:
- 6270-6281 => 19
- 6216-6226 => 17.5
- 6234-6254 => 17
